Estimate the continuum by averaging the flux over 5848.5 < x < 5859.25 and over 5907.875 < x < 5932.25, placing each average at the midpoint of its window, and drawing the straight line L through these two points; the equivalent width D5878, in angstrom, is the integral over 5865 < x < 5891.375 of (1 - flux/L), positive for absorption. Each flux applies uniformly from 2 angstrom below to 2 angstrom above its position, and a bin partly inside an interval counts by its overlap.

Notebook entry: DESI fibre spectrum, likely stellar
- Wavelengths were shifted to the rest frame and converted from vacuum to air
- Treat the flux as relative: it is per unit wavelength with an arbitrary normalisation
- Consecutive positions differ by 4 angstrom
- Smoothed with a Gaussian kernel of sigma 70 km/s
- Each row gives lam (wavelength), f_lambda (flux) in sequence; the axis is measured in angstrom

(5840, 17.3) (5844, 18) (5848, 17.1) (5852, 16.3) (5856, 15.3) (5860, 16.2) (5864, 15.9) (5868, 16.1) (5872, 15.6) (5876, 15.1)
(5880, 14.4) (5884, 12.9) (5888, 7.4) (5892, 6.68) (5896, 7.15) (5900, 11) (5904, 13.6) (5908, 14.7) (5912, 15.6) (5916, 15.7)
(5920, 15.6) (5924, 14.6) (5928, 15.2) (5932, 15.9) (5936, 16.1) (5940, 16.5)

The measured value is 4.14 angstrom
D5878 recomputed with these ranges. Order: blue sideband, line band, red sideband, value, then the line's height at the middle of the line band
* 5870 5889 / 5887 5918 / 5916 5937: 6.2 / 14.4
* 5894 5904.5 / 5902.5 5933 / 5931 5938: -4.7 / 13.2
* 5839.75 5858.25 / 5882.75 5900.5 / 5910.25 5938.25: 8.1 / 16.1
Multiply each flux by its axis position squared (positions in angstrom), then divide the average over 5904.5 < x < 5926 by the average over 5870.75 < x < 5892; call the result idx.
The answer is 1.24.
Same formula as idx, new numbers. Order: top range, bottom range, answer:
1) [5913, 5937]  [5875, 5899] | 1.51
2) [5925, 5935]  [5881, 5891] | 1.54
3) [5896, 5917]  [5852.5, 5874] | 0.86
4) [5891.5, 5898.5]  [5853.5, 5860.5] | 0.47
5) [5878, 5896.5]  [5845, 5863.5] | 0.61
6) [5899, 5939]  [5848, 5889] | 1.03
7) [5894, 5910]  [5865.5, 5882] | 0.77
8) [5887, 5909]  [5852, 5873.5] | 0.64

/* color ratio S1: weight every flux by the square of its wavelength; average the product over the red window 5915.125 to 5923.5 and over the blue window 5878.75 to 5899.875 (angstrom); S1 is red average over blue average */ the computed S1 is 1.62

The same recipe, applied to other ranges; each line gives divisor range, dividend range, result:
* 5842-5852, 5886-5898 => 0.42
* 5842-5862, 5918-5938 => 0.96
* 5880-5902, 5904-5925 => 1.60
